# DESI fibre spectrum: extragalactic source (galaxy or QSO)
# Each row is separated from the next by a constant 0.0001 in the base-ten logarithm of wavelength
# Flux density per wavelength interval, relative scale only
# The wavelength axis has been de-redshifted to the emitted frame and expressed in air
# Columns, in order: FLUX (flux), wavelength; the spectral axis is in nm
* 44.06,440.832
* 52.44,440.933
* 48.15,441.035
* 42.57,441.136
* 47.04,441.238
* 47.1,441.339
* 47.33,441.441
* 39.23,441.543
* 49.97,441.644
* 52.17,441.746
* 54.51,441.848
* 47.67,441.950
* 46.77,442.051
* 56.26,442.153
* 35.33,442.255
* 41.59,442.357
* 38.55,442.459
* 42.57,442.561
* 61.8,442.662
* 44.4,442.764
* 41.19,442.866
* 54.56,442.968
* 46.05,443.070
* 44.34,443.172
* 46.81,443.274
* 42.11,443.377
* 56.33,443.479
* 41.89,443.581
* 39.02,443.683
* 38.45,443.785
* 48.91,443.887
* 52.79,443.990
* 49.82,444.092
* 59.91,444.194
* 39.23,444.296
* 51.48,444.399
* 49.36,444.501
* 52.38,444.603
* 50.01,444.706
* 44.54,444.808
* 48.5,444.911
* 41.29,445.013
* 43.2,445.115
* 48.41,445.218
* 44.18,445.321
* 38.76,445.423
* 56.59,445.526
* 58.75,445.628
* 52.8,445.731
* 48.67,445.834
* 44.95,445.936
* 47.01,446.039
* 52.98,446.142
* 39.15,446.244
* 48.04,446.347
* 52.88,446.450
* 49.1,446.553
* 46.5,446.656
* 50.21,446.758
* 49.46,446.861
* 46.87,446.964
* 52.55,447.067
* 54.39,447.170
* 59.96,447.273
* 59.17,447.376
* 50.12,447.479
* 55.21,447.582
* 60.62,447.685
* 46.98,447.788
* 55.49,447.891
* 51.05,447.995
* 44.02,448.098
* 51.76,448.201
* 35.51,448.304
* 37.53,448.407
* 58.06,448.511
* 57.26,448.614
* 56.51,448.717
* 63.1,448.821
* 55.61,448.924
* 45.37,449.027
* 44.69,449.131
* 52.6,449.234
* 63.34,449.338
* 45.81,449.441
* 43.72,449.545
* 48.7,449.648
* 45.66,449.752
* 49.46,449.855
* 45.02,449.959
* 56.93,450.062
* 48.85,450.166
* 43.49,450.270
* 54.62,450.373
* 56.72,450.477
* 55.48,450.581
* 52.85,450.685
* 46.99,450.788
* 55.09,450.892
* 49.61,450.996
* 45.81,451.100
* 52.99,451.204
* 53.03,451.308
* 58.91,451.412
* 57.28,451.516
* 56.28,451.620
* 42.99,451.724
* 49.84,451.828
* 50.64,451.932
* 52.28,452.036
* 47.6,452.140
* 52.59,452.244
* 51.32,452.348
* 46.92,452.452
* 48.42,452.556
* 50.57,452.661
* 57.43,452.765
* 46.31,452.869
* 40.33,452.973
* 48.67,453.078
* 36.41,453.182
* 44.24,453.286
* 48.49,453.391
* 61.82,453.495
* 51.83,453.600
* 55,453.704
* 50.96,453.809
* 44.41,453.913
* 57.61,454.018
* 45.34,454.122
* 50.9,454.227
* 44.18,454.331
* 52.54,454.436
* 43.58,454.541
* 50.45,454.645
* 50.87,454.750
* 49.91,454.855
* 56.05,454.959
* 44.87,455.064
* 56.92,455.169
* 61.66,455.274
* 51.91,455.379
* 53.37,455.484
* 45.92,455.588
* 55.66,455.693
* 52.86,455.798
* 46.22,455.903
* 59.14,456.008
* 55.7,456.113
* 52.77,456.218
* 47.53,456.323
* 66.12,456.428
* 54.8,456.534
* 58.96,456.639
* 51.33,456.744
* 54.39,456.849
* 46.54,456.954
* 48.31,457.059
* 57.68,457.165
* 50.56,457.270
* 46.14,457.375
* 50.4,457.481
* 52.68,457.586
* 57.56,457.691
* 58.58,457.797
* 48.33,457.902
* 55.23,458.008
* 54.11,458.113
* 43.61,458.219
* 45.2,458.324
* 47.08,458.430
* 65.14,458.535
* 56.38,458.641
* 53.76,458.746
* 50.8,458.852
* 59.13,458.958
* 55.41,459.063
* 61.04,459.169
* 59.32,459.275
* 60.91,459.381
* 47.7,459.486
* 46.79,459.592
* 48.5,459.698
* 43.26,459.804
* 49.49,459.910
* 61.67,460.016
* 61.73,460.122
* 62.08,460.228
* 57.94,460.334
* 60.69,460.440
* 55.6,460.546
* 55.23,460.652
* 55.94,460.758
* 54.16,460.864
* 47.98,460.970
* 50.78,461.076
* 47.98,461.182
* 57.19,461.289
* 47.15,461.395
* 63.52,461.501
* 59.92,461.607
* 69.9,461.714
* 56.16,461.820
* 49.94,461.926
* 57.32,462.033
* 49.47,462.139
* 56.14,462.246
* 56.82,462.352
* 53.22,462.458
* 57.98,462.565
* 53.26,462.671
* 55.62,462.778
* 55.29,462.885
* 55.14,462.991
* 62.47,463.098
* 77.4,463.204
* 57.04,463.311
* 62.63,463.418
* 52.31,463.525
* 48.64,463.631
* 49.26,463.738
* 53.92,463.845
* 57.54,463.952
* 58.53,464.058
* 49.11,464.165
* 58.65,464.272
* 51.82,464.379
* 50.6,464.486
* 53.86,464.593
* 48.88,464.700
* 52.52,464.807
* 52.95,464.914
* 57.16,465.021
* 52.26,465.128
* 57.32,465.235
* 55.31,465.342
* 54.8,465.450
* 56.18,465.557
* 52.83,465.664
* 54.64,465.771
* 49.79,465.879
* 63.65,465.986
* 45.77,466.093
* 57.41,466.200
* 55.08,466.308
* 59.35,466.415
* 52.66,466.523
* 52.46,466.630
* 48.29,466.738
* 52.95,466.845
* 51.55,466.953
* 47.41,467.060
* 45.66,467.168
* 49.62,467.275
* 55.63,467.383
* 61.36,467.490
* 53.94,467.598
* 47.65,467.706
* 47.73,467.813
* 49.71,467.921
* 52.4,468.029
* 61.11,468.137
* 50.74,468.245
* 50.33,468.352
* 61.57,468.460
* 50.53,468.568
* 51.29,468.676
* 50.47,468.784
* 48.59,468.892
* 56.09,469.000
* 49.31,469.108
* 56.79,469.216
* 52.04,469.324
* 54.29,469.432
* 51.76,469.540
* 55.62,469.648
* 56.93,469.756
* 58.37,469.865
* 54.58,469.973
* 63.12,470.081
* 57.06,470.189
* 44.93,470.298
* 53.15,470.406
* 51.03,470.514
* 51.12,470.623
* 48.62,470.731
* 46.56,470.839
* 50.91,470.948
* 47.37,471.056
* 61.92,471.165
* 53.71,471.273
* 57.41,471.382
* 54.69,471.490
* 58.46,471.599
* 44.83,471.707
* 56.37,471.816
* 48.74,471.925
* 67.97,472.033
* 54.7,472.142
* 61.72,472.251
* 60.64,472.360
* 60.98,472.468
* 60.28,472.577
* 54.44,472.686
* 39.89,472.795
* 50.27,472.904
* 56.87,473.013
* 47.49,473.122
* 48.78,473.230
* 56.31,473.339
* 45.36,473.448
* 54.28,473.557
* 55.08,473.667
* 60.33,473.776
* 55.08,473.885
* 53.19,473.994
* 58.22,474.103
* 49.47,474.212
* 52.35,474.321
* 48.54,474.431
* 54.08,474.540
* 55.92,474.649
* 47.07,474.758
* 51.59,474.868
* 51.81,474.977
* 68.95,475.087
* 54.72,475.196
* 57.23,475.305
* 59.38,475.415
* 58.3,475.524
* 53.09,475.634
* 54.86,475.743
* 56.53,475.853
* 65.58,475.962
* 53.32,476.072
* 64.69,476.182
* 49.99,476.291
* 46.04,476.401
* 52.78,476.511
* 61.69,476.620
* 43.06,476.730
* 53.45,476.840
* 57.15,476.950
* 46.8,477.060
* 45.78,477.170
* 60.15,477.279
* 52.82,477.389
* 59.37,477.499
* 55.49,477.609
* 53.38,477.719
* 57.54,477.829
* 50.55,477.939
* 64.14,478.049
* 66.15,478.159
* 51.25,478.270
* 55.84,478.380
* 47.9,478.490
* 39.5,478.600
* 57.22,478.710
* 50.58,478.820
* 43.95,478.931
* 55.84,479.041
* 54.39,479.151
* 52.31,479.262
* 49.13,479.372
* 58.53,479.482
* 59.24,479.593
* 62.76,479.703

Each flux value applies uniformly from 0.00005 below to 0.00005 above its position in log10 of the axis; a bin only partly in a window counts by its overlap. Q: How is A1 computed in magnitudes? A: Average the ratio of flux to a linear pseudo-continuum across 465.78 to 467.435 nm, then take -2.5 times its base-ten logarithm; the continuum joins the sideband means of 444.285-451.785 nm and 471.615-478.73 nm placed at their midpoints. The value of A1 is 0.01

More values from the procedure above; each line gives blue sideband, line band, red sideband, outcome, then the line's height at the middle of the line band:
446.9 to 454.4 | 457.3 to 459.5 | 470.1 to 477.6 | -0.04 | 51.9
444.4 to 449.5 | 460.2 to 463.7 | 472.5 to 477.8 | -0.08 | 52.3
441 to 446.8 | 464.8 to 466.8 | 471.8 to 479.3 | -0.04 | 52.2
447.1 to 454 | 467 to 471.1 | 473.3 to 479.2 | 0.02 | 53.3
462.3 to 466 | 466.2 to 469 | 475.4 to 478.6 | 0.05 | 55.2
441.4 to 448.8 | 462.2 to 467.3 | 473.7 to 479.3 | -0.05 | 52.2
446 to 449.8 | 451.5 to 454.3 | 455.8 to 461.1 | 0.05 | 52.2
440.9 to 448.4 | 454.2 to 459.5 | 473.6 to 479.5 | -0.05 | 50.6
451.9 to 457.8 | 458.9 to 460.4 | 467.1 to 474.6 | -0.07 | 51.9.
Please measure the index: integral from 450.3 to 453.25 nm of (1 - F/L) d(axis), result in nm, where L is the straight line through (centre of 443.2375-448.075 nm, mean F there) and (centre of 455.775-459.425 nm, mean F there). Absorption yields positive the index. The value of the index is 0.06 nm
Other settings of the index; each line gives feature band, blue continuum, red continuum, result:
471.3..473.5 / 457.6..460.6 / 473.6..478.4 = 0.02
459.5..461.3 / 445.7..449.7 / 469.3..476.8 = -0.04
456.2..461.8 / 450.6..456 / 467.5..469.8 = -0.30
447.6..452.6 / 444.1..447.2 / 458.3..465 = -0.05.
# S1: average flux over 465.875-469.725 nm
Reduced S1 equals 52.9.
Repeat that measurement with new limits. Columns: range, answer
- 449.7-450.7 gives 50.8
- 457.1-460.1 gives 53.1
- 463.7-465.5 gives 53.8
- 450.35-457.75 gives 51.5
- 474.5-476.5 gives 55.7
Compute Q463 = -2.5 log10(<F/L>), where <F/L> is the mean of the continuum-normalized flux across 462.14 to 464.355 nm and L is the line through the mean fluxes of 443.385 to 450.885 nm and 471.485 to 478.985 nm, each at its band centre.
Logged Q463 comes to -0.08 mag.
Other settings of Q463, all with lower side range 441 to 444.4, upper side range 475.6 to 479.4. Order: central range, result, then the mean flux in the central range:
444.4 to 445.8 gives -0.03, 48.5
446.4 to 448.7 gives -0.07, 51.2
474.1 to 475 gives 0.03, 51.8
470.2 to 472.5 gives -0.03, 54.1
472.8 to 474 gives 0.01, 52.5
